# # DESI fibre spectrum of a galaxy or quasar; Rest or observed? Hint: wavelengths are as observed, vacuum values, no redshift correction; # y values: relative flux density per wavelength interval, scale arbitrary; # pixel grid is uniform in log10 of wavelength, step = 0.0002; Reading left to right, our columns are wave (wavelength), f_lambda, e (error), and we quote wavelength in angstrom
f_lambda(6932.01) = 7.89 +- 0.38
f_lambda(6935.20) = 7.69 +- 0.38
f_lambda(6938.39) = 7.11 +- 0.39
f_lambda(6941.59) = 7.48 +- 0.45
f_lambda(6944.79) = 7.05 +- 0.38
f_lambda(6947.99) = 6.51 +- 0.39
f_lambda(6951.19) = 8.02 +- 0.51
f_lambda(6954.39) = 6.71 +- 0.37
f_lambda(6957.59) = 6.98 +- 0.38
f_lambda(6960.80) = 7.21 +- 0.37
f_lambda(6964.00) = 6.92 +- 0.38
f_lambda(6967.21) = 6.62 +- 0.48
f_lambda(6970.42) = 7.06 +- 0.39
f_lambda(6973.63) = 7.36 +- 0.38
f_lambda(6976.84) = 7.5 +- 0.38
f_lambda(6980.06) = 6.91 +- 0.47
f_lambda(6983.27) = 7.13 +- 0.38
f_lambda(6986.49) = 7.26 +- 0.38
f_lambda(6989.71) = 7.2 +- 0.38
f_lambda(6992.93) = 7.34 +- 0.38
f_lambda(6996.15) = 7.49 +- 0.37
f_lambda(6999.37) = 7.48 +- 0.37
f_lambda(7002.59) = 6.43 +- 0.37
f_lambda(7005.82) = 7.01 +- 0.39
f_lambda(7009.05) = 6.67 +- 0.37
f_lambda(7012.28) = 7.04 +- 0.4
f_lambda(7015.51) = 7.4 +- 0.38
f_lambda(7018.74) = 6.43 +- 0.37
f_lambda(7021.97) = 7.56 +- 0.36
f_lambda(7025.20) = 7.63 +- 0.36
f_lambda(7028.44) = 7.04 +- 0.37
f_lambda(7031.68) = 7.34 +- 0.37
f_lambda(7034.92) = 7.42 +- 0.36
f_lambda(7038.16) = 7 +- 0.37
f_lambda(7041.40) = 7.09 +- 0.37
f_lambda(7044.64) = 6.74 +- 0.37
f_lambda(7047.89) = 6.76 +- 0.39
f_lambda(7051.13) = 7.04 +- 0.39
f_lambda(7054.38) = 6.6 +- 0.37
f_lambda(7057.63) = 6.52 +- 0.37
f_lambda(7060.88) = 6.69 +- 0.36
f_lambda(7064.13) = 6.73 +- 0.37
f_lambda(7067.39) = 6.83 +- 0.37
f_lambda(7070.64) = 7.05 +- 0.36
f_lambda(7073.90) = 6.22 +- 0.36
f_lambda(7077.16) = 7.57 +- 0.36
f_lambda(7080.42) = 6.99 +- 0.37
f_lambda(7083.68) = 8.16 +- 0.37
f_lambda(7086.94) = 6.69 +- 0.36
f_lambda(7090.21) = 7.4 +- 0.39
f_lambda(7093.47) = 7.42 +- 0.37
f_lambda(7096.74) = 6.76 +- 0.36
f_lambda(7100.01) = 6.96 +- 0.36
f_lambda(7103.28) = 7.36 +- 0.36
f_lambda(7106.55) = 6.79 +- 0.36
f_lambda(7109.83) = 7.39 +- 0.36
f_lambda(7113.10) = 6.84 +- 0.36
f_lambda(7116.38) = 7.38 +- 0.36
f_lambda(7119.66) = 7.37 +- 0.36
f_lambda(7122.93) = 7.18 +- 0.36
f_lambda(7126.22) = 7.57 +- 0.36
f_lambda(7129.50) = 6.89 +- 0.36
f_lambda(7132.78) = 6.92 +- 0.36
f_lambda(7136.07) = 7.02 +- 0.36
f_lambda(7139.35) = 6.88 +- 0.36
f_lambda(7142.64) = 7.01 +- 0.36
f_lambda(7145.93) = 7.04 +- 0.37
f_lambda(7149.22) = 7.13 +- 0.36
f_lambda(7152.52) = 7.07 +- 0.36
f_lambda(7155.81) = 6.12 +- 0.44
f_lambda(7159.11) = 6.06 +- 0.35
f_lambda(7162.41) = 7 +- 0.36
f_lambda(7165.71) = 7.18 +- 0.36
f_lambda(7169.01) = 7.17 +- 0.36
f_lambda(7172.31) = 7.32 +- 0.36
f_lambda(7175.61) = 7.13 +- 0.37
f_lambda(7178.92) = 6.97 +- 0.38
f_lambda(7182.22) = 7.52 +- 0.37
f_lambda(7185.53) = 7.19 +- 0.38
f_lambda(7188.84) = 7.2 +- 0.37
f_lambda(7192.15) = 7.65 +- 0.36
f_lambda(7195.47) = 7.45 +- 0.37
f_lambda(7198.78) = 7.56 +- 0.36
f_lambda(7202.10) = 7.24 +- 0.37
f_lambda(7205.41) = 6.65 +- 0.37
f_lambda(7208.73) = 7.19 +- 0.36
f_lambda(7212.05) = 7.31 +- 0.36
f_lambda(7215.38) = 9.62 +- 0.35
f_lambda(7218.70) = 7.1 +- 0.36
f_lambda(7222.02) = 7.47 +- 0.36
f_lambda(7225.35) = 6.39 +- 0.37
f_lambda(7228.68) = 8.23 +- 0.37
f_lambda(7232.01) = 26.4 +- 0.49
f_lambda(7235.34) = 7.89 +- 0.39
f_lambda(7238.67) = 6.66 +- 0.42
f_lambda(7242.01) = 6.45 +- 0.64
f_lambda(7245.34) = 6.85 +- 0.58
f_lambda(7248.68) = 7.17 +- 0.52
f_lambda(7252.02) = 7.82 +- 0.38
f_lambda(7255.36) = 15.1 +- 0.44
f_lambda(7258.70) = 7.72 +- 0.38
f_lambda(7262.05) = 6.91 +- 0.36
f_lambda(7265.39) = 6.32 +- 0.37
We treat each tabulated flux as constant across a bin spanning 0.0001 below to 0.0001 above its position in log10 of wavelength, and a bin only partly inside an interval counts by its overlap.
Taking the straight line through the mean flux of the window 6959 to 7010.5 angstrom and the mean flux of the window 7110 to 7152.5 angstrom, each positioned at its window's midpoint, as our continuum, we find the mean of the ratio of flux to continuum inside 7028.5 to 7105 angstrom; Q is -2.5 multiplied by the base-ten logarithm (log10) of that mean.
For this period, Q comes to 0.01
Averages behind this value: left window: 7.1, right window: 7.11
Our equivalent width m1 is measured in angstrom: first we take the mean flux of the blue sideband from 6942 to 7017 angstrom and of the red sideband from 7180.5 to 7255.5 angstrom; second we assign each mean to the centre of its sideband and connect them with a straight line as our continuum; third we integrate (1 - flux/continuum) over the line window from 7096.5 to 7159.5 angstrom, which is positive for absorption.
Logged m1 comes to 7.1 angstrom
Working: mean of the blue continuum 7.11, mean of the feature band 7.01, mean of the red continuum 8.39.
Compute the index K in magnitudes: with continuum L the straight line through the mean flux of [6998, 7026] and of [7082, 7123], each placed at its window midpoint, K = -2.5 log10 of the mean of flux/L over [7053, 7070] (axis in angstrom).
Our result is 0.069 mag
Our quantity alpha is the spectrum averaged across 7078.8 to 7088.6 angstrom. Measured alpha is 7.28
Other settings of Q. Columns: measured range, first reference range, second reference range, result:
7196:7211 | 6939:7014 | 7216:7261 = 0.24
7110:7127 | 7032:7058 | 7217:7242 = 0.11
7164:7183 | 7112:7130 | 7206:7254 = 0.11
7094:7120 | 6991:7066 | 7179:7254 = 0.06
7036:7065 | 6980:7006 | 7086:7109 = 0.05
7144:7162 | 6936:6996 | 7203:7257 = 0.25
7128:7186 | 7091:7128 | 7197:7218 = 0.06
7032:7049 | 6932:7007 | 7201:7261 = 0.09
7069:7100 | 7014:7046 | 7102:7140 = 0.00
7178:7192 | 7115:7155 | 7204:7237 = 0.16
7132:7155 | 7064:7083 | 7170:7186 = 0.03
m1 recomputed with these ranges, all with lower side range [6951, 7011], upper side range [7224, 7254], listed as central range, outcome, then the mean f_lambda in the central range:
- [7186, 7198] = 2.1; 7.42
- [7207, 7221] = 2.1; 7.78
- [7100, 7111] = 1.4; 7.14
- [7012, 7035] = 0.8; 7.23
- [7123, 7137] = 2.2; 7.11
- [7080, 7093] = 1.1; 7.35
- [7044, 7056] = 1.4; 6.79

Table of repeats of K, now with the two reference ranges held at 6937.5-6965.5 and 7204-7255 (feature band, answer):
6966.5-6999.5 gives 0.01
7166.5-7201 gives 0.17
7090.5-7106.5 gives 0.13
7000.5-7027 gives 0.07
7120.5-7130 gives 0.13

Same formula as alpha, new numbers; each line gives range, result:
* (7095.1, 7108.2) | 6.96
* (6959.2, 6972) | 6.95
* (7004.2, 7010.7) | 6.83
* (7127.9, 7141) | 6.93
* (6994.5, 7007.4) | 7.11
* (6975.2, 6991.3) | 7.2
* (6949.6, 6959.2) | 7.24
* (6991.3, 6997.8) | 7.42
